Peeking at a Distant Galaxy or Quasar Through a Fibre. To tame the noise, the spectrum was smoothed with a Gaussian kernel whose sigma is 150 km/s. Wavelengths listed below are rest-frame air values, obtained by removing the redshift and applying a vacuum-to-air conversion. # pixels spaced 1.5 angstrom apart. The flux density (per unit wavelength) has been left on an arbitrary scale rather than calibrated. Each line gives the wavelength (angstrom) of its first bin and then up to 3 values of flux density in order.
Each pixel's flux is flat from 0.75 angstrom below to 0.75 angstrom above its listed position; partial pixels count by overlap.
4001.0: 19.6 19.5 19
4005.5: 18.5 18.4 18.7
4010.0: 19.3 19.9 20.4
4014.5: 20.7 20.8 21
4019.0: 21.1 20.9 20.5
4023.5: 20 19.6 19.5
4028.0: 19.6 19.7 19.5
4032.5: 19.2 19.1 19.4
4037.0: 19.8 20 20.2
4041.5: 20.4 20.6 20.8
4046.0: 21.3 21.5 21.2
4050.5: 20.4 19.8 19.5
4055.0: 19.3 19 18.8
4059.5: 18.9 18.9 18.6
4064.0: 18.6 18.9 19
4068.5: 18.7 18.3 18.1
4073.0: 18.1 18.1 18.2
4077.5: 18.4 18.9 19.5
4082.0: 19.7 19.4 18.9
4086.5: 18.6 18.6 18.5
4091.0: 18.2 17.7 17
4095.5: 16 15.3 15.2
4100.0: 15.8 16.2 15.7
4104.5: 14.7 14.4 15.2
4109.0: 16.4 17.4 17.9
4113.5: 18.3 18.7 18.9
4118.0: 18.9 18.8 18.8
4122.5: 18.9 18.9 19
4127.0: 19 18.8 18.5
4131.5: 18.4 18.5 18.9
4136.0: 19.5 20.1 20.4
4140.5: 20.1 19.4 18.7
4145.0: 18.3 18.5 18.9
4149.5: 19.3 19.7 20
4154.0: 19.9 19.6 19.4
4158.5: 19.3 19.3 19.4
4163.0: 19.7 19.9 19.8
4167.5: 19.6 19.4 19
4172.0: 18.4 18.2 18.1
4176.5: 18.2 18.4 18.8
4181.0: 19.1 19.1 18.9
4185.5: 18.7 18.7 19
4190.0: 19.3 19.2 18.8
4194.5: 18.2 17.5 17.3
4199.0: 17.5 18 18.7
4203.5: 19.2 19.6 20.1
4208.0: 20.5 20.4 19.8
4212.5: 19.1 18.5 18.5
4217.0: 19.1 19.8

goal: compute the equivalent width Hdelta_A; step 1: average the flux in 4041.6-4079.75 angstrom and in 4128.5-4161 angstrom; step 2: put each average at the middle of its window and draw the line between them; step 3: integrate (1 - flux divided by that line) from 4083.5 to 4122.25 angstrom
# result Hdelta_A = 4.0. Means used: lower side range 19.3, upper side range 19.3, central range 17.3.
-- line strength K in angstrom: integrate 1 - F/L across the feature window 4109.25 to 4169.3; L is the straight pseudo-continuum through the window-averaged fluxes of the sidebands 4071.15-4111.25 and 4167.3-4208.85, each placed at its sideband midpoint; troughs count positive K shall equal -3.5 angstrom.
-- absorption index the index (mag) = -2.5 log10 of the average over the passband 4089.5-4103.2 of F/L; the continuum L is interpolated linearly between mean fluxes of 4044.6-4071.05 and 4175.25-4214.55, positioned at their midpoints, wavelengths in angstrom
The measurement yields 0.17 mag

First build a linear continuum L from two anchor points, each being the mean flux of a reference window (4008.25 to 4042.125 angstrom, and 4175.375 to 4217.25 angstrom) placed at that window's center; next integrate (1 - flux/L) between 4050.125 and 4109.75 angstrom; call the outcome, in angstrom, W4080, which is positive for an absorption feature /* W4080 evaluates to 5.19 angstrom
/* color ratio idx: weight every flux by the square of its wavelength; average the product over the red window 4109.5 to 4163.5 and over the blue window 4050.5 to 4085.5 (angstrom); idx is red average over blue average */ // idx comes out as 1.04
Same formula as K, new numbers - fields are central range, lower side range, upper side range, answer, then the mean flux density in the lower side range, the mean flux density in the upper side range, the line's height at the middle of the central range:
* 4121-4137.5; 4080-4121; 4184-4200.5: -1.1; 17.4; 18.4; 17.7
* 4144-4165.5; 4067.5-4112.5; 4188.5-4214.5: -1.2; 17.4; 18.9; 18.3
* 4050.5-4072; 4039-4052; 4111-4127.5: 1.4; 20.7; 18.7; 20.3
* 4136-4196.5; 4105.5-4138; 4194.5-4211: -1.6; 18.3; 18.9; 18.6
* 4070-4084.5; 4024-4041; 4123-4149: 0.5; 19.6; 19.1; 19.4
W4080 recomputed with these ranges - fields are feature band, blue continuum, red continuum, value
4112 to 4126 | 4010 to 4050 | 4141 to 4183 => 0.53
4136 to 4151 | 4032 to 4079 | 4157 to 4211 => -0.18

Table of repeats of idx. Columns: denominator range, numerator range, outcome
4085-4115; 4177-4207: 1.16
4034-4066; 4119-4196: 1.01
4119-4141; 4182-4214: 1.02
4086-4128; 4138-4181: 1.13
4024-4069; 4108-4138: 0.98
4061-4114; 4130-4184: 1.12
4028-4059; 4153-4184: 1.02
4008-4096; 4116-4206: 1.03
